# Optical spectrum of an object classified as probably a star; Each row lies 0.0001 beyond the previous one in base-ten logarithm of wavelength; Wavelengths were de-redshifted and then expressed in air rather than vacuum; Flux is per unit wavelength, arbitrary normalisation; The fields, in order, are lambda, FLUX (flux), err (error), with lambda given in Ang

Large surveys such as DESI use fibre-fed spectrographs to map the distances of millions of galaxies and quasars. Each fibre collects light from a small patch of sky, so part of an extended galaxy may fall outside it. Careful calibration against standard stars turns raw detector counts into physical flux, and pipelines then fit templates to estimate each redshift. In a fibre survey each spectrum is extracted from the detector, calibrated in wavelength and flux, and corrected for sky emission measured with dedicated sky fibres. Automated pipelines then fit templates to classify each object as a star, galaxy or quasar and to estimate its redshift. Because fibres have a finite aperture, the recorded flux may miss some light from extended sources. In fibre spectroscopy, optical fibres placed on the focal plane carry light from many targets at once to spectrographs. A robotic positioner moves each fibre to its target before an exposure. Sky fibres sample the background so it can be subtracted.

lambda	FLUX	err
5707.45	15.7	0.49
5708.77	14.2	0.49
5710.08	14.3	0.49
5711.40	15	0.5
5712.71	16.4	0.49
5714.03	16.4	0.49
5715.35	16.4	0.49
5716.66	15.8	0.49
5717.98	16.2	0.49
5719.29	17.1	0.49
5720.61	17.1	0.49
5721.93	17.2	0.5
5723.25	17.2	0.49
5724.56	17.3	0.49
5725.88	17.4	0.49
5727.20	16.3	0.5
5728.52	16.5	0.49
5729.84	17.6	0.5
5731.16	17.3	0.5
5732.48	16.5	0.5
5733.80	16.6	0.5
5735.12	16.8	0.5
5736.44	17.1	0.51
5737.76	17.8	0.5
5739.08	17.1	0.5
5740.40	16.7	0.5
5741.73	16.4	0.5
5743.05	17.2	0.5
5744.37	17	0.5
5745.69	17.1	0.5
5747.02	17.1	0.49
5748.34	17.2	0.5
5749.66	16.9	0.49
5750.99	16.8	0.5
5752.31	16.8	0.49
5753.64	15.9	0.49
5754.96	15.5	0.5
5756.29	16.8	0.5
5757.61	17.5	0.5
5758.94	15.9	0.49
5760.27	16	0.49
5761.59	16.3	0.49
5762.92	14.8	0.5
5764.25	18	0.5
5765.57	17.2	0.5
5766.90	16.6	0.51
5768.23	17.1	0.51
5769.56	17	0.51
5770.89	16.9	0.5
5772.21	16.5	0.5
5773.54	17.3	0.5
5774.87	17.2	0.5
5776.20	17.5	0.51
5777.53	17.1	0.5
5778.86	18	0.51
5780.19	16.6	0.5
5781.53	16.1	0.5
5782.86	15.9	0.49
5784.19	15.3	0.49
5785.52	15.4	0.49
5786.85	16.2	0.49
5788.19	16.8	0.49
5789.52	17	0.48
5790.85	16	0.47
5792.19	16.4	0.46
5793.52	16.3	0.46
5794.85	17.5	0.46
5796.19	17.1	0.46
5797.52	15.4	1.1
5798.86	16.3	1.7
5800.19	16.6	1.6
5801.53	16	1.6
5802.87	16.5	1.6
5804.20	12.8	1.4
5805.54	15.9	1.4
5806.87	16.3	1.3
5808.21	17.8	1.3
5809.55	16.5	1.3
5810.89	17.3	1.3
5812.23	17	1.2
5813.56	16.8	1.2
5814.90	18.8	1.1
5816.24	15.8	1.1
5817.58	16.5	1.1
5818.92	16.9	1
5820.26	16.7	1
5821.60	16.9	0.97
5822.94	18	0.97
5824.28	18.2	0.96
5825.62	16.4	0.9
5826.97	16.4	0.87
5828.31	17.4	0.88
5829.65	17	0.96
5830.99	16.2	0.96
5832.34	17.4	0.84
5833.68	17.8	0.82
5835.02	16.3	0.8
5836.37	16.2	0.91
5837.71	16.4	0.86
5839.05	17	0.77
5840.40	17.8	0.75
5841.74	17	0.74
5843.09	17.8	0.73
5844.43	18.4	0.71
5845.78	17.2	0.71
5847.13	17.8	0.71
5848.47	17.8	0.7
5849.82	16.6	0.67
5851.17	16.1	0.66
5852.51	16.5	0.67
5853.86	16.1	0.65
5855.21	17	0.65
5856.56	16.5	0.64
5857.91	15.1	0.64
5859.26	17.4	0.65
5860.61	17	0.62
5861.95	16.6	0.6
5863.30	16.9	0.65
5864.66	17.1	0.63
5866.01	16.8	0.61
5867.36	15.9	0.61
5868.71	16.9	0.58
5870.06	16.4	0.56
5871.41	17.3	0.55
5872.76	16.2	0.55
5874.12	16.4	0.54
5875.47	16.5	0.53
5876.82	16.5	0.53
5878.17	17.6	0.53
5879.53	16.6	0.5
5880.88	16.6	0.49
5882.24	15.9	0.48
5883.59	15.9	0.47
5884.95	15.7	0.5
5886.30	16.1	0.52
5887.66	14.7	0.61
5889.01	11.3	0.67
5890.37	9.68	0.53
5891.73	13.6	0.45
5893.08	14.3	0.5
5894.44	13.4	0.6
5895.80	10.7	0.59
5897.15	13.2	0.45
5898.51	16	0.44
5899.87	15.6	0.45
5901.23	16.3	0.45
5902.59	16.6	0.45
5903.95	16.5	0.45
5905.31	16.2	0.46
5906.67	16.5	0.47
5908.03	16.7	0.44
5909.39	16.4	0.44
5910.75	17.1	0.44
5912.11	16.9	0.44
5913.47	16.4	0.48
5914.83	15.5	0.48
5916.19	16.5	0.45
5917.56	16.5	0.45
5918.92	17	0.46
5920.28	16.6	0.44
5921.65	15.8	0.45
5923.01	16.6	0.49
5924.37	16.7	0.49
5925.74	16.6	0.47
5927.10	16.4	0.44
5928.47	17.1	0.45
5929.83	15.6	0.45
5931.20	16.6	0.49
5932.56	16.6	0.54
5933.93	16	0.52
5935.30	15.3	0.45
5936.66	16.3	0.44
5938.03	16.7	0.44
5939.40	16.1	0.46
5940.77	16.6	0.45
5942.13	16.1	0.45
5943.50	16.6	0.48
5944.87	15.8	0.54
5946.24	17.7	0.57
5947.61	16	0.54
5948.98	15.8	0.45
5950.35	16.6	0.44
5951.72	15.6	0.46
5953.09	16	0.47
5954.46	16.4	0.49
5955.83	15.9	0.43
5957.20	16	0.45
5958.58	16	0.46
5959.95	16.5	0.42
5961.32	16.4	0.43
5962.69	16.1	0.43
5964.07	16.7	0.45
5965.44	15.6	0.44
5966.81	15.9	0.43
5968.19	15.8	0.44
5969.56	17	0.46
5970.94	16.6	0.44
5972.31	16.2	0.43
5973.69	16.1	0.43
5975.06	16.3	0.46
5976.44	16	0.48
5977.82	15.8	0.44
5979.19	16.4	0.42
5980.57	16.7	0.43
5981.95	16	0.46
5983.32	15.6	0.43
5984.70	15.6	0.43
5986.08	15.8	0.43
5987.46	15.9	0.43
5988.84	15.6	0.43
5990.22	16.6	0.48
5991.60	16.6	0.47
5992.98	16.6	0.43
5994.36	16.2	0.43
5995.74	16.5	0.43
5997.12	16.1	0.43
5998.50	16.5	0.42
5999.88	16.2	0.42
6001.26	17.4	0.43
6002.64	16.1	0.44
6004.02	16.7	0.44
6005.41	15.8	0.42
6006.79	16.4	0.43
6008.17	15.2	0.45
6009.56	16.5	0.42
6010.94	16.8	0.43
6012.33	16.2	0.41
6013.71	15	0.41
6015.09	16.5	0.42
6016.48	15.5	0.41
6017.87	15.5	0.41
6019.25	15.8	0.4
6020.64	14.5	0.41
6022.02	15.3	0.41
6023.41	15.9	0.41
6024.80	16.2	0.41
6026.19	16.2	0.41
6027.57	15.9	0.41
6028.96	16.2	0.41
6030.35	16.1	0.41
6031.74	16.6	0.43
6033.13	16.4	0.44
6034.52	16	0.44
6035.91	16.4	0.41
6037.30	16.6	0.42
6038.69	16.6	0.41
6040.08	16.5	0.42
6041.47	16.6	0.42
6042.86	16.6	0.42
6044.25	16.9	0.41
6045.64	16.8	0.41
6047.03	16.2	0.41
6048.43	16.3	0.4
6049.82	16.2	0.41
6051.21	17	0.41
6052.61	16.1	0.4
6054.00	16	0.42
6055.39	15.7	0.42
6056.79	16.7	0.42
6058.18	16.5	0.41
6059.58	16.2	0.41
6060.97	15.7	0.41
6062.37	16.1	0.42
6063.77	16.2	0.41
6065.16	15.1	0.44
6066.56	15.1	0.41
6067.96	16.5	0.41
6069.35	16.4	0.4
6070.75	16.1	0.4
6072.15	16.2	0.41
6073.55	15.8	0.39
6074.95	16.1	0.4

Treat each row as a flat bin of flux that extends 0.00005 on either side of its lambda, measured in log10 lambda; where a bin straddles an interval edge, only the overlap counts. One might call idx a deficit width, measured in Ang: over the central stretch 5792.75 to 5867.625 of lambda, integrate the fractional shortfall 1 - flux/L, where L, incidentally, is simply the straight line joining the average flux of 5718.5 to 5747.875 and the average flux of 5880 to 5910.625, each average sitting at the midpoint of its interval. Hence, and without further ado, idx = -4.8 Ang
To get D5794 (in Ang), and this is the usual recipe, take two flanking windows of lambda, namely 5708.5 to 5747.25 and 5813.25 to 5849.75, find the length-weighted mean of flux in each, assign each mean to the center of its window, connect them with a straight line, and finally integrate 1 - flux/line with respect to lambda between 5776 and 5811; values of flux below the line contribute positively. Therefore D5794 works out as 1.23 Ang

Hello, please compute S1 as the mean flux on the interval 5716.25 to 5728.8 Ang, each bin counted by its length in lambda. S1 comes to 16.8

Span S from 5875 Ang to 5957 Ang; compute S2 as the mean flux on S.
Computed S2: 15.9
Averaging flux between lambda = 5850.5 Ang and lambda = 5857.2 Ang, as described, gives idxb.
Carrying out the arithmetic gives 16.4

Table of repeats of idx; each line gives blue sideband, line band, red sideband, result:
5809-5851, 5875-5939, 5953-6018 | 3.4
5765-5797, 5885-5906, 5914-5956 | 2.7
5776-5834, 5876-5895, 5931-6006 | 1.8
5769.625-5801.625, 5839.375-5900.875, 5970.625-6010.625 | 1.7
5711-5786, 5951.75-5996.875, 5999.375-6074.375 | 0.3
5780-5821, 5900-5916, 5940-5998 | -0.2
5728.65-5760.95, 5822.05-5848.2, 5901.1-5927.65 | -0.9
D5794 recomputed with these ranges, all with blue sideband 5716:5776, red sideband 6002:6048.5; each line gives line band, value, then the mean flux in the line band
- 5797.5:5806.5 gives 0.5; 15.7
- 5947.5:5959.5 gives 0.2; 16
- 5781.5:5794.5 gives 0.4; 16.2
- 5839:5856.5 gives -0.6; 17.1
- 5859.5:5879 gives -0.3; 16.7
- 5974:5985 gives 0.1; 16.1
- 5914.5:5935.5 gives 0.0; 16.4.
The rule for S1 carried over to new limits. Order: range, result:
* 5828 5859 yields 16.9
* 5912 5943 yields 16.4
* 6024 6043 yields 16.3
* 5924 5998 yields 16.2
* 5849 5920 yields 15.9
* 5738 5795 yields 16.7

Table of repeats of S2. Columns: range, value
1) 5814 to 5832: 17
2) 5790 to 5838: 16.7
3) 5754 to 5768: 16.5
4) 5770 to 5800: 16.6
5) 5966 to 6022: 16.1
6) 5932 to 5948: 16.3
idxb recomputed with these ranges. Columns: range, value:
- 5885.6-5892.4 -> 13.1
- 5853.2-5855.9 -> 16.5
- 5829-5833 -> 16.8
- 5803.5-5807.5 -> 15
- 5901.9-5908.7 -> 16.5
